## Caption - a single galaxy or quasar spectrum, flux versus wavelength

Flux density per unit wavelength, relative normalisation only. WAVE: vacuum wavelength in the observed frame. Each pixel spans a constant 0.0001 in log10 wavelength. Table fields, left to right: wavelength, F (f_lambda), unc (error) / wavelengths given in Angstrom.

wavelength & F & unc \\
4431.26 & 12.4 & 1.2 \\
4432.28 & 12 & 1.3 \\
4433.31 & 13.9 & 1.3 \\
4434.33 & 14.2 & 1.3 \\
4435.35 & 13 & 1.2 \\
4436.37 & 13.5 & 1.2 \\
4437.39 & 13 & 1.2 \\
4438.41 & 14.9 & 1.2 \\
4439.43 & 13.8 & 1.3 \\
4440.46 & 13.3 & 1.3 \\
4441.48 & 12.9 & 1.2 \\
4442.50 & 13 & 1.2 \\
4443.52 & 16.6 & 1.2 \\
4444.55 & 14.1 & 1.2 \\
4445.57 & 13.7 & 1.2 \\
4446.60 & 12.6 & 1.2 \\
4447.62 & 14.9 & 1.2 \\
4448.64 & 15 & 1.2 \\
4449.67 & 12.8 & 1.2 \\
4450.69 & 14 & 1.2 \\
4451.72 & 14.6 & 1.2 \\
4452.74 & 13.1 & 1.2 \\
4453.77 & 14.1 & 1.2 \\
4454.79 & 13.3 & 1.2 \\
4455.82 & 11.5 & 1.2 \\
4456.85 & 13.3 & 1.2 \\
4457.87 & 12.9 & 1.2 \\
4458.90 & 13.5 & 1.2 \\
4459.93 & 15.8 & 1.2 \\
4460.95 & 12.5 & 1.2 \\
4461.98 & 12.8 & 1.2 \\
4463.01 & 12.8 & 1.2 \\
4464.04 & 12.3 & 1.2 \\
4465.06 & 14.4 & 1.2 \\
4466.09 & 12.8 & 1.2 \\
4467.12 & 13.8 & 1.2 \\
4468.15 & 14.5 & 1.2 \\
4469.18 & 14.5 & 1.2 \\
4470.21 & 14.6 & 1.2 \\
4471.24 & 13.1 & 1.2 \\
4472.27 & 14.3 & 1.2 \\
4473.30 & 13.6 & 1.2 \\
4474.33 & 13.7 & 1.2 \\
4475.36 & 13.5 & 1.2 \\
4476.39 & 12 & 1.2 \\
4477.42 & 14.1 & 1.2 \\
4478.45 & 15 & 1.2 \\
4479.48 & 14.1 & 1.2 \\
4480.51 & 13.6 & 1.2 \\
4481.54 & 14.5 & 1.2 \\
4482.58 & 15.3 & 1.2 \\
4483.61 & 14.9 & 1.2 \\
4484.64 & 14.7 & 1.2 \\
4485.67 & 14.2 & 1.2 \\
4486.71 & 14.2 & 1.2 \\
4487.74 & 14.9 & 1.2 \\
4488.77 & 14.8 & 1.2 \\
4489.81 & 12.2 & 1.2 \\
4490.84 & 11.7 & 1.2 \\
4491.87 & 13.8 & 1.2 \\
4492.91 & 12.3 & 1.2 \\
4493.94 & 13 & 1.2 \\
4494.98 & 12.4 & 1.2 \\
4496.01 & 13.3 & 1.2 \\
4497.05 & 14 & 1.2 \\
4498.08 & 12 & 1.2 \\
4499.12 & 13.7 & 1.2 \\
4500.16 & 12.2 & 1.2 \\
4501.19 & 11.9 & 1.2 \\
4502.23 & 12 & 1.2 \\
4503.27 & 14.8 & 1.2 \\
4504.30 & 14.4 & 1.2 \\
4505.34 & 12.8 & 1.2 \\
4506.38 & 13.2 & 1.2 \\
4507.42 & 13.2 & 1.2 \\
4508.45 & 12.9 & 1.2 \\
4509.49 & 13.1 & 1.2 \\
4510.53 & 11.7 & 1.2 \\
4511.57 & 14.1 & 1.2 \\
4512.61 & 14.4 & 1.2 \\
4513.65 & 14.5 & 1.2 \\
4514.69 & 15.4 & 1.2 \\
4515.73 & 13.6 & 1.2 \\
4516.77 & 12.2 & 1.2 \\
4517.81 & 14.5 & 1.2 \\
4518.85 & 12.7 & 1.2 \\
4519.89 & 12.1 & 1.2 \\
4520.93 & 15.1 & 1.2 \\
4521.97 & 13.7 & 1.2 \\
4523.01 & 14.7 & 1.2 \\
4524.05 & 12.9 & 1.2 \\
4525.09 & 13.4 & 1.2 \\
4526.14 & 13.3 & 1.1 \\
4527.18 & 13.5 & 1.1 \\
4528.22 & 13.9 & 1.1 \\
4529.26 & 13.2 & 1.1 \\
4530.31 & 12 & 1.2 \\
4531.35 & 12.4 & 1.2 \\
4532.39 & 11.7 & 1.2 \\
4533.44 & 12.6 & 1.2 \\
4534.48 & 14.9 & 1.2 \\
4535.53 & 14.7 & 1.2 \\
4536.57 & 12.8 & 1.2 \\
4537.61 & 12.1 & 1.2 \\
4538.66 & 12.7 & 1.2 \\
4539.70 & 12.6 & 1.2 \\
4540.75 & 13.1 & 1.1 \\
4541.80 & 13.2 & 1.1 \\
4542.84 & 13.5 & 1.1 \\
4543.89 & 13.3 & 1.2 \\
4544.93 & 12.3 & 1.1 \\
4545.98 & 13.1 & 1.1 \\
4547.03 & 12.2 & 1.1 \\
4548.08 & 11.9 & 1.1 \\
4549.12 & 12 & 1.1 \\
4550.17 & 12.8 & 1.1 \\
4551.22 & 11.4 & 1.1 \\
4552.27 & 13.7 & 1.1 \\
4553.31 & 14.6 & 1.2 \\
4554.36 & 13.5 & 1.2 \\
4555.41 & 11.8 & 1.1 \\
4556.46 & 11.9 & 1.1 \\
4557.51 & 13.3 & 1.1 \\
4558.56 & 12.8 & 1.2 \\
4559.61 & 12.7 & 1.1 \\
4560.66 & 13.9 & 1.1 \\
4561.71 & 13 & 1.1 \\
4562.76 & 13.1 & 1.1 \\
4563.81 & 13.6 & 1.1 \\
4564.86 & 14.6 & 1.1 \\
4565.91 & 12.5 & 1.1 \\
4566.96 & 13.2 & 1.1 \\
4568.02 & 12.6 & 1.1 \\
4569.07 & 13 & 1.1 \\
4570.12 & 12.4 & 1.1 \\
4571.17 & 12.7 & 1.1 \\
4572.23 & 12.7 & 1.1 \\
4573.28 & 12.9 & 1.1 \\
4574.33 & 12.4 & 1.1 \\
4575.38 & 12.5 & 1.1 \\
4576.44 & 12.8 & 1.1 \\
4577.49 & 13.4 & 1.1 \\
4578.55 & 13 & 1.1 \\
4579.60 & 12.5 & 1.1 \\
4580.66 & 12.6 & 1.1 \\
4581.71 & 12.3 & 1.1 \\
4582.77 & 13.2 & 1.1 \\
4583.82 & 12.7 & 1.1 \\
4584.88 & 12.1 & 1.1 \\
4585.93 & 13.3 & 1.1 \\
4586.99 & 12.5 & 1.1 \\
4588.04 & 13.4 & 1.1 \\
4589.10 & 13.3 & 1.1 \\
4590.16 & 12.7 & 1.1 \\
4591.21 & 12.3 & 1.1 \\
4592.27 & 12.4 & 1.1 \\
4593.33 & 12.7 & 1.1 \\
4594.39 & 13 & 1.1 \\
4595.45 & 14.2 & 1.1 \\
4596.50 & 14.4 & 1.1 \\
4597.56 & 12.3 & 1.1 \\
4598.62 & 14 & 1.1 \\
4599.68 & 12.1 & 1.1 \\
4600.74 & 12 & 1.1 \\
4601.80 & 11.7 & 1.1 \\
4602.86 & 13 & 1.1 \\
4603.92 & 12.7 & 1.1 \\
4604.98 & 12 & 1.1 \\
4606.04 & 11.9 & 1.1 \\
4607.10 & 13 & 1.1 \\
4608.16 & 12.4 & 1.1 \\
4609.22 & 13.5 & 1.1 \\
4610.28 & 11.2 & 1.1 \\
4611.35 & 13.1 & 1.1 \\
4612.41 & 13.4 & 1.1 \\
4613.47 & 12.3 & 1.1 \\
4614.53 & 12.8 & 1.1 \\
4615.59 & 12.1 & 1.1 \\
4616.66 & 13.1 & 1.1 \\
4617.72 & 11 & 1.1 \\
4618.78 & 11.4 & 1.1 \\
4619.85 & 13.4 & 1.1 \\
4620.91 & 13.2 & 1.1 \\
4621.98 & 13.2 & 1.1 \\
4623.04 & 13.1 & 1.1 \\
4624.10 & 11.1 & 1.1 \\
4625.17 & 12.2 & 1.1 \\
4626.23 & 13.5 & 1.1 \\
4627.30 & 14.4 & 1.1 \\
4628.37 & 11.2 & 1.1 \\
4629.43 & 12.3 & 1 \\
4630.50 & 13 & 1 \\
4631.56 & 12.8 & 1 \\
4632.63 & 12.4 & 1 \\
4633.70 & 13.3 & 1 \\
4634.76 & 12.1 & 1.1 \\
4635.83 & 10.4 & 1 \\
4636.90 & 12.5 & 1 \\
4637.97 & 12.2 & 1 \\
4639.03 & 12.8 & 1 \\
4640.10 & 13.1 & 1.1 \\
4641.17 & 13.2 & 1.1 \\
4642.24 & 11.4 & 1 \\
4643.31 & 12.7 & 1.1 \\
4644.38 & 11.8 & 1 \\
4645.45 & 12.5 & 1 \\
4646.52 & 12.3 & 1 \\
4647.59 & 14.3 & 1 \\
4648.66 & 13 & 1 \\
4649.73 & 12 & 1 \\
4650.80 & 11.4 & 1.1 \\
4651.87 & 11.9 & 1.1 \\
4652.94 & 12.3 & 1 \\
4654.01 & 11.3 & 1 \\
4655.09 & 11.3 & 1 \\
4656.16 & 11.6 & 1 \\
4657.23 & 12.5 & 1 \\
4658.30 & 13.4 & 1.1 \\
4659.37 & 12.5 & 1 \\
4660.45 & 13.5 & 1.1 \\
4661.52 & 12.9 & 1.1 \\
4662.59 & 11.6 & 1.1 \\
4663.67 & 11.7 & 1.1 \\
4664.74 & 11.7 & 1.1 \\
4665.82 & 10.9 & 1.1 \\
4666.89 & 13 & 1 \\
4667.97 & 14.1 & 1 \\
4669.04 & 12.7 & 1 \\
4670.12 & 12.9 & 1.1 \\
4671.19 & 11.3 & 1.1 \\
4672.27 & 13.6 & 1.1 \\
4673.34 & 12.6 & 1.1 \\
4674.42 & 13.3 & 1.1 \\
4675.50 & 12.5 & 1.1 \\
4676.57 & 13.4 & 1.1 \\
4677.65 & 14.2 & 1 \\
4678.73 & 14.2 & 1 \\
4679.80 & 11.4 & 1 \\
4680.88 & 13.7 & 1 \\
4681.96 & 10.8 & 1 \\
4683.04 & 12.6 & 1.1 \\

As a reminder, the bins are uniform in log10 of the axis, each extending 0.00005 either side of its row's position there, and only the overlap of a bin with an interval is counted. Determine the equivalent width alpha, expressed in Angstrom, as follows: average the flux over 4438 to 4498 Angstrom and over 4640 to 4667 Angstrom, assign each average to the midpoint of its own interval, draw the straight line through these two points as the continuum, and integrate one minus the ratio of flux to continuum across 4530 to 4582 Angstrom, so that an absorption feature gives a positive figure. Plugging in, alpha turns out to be 0.6 Angstrom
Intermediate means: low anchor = 13.7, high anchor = 12.3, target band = 12.9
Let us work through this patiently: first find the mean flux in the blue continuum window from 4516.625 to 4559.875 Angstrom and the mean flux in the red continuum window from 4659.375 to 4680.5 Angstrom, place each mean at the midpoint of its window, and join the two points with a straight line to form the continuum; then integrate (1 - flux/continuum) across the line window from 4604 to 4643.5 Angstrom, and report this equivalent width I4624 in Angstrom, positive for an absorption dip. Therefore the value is 1.0 Angstrom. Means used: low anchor 13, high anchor 12.7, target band 12.5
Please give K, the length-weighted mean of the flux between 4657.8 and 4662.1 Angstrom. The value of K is 13.1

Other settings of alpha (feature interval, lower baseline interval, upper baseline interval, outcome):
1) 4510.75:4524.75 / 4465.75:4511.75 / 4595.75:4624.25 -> -0.5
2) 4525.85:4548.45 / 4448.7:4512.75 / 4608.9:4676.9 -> 0.3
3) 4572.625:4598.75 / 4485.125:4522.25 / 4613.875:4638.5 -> -0.3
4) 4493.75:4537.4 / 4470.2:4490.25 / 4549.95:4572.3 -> 0.9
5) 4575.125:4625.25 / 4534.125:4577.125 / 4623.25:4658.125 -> -0.2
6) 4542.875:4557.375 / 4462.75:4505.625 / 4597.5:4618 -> 0.3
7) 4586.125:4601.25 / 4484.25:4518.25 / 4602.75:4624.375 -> -0.3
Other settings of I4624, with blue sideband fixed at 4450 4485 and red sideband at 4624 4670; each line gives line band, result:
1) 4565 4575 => 0.2 Angstrom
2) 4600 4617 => 0.3 Angstrom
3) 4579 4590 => 0.1 Angstrom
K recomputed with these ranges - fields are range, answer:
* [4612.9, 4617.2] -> 12.6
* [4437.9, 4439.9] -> 14.4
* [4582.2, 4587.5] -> 12.8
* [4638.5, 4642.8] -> 12.6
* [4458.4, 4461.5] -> 13.9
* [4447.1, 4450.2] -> 14.3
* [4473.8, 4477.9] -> 13.3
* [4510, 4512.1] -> 12.9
